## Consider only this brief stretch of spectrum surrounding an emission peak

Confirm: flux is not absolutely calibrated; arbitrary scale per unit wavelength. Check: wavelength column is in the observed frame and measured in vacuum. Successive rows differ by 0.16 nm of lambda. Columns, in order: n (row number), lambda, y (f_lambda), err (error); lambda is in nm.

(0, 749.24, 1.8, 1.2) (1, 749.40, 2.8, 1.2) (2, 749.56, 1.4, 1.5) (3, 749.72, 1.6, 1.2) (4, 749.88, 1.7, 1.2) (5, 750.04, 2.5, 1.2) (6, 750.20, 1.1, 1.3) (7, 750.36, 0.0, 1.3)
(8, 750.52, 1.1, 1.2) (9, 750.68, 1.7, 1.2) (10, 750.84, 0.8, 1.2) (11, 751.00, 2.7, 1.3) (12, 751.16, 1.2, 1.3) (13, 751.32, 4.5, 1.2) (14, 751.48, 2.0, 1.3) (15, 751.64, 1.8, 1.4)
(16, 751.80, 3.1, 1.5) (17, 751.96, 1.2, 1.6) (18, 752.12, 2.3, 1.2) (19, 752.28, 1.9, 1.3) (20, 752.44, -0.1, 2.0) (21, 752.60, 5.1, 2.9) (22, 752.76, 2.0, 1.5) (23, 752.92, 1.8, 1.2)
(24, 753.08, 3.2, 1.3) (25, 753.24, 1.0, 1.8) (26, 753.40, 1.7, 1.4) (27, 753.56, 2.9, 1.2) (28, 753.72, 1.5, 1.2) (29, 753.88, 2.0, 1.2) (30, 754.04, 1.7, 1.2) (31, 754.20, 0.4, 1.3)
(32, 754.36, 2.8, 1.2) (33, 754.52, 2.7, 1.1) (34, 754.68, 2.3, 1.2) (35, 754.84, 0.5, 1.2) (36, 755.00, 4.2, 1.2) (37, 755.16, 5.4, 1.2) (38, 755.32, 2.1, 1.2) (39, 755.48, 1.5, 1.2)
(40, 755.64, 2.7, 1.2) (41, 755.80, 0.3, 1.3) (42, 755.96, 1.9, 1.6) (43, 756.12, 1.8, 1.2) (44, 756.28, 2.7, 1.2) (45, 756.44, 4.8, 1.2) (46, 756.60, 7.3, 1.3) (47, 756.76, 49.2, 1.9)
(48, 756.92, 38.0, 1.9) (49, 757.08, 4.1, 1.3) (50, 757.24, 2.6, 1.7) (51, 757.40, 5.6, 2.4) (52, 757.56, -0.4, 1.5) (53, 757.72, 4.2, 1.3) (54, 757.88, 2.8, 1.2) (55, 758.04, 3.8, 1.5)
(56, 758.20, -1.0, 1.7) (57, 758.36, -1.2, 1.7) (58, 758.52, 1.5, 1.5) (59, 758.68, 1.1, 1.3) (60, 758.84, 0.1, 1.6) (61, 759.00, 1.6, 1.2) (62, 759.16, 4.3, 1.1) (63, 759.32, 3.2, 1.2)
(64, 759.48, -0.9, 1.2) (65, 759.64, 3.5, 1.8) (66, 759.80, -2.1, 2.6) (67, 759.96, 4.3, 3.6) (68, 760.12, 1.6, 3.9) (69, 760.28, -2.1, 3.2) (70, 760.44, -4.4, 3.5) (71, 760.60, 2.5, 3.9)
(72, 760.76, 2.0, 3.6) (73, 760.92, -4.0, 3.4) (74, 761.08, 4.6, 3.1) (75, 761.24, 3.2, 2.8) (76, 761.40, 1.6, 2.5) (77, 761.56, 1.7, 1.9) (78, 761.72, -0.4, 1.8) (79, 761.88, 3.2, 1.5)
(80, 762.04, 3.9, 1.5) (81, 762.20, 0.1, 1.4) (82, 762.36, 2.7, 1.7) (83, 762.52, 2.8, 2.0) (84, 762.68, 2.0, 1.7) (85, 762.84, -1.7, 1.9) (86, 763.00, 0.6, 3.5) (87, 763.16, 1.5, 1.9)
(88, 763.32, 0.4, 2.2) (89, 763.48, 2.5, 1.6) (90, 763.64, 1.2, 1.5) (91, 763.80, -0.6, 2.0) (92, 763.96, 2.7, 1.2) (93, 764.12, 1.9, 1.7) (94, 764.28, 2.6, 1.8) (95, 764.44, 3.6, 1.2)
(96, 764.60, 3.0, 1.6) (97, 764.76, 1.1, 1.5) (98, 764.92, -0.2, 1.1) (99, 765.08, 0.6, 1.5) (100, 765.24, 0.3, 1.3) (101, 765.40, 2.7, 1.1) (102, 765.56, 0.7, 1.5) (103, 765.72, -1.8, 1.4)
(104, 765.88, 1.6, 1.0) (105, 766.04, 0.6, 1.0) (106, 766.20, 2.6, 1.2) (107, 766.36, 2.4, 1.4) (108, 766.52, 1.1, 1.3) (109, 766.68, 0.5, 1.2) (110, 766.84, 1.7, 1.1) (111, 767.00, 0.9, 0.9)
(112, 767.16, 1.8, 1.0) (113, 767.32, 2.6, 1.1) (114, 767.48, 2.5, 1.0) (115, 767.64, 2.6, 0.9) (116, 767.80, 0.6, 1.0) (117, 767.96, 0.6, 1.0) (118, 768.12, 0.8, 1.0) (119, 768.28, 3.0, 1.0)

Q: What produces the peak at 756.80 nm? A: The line H-alpha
